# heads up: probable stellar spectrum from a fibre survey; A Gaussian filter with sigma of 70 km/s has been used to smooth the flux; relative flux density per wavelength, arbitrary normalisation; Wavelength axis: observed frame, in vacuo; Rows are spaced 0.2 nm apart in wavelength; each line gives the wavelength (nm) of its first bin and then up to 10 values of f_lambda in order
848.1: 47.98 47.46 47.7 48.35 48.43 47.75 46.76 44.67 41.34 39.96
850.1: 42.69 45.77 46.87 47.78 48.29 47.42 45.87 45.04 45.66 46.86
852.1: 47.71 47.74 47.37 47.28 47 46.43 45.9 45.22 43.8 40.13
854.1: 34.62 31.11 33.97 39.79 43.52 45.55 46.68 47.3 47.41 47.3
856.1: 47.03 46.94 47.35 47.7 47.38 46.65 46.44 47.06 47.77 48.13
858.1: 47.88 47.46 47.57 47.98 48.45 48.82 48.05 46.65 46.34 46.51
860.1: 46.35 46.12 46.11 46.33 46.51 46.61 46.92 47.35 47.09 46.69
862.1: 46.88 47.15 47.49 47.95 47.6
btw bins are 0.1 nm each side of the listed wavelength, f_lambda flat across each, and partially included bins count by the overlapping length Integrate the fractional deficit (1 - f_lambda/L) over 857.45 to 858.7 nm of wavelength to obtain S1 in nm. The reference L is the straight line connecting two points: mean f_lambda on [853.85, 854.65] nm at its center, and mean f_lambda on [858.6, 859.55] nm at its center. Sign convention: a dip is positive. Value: -0.07 nm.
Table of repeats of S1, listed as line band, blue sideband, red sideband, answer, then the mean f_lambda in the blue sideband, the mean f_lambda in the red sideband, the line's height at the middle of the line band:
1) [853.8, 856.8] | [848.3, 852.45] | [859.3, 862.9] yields 0.219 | 46.2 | 46.8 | 46.5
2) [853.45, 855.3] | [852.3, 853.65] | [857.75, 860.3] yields 0.268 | 46.5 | 47.5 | 46.7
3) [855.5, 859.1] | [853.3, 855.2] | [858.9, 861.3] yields -0.322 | 40.1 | 46.8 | 43.6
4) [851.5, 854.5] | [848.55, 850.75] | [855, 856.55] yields 0.162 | 45.5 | 46.9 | 46.3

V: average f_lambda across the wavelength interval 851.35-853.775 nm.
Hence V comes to 46.4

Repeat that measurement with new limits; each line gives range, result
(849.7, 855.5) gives 44.1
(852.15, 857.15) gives 44.5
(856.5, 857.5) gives 47.1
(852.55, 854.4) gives 42.5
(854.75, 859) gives 47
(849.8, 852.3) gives 45.9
